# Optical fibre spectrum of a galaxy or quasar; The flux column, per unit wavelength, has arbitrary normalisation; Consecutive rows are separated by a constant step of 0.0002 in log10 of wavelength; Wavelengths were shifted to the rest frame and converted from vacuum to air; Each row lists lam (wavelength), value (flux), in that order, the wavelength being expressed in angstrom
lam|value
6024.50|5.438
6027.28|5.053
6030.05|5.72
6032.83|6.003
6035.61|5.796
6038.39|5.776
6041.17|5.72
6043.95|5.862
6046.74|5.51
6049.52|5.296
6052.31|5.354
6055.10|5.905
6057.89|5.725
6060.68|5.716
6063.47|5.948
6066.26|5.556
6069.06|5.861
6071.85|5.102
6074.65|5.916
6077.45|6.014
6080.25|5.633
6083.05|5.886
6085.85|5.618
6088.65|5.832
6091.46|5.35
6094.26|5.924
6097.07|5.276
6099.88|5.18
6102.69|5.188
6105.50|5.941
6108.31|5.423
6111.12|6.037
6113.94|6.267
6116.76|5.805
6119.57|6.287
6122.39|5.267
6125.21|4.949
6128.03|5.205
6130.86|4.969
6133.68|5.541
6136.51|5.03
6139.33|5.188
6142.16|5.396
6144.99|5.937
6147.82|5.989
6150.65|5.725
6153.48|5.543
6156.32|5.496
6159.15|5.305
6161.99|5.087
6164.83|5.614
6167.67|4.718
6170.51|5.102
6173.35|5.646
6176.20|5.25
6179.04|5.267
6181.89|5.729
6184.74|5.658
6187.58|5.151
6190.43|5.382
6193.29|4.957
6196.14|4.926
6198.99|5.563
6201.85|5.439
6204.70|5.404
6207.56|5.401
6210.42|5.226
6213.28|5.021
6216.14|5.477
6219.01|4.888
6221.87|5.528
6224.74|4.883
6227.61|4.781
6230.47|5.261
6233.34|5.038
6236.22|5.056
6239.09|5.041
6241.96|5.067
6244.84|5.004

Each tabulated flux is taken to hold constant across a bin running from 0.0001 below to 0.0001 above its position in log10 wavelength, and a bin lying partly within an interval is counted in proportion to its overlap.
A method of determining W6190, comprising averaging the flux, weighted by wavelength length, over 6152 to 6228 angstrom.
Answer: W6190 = 5.28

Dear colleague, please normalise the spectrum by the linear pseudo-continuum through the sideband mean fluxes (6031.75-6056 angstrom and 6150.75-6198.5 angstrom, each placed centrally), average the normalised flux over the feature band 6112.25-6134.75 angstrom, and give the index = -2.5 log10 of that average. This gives -0.02 mag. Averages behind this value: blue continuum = 5.68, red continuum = 5.32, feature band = 5.54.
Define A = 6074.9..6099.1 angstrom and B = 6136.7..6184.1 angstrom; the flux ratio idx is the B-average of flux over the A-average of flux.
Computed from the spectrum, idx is 1.0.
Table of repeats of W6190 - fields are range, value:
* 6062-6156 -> 5.6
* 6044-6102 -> 5.63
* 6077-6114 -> 5.65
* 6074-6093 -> 5.75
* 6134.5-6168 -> 5.44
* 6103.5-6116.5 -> 5.87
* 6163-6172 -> 5.15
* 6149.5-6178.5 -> 5.34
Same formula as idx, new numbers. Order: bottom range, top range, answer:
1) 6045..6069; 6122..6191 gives 0.95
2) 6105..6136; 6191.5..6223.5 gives 0.94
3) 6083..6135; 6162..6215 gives 0.95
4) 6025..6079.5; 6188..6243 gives 0.91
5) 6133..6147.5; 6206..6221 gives 0.96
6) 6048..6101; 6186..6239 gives 0.92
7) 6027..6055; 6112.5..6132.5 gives 0.98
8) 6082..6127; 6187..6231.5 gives 0.92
